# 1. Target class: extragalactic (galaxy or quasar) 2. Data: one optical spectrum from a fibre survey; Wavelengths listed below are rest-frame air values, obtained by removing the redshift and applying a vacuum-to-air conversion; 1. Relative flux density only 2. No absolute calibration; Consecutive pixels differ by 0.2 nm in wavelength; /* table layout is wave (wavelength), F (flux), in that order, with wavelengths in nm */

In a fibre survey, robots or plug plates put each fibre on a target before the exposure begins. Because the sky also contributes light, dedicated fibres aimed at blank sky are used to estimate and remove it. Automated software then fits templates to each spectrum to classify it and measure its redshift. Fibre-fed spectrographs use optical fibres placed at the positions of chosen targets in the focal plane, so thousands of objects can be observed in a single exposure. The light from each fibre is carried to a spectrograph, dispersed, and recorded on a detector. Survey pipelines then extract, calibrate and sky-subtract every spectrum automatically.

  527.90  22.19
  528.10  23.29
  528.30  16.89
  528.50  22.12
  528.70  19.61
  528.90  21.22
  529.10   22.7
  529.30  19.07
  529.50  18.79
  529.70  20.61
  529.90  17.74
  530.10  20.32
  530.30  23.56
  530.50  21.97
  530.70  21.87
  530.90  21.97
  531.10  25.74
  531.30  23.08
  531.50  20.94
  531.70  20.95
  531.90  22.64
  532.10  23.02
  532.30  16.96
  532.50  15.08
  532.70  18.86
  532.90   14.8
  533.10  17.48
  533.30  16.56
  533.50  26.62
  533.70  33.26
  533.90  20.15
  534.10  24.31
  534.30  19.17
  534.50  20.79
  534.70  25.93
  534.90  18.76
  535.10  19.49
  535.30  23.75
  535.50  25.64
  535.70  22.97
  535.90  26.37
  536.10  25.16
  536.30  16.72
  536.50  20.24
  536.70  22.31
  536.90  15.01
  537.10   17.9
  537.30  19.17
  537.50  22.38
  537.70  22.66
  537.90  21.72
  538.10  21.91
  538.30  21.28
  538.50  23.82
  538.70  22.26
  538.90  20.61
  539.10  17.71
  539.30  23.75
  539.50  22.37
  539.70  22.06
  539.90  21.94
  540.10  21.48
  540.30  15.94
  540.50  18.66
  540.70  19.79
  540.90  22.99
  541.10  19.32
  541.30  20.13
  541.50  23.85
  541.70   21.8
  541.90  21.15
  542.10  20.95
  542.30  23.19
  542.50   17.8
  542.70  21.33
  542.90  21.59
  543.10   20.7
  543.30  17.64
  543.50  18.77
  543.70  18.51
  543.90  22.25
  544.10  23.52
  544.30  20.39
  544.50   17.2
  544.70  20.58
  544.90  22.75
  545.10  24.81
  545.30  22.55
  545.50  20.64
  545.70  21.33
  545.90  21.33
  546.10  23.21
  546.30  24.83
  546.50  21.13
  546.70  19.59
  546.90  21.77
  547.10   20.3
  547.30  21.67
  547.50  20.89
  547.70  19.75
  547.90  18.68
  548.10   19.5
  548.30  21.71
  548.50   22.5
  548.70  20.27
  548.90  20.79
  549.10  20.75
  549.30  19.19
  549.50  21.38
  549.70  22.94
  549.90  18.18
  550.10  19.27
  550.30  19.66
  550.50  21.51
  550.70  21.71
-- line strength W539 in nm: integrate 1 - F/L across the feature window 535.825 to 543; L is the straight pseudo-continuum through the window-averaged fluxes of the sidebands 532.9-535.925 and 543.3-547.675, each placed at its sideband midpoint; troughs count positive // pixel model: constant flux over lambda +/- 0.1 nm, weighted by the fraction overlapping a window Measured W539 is 0.278 nm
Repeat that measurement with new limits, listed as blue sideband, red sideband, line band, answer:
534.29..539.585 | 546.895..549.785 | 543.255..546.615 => -0.05 nm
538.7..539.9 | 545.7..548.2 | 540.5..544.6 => 0.13 nm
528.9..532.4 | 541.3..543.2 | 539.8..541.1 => 0.08 nm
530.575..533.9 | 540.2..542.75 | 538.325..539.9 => -0.08 nm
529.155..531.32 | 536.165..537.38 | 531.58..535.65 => -0.26 nm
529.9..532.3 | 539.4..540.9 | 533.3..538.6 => -0.23 nm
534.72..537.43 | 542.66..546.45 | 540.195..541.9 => 0.07 nm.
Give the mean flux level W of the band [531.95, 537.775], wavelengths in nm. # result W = 21.1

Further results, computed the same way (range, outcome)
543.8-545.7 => 21.6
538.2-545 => 20.8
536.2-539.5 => 20.6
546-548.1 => 21.1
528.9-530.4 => 20.5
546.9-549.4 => 20.6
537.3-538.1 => 21.8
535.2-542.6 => 21.3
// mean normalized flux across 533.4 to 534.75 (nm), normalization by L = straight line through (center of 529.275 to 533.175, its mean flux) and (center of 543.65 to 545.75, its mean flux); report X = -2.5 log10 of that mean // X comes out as -0.18 mag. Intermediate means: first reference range 20.3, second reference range 21.4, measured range 24.3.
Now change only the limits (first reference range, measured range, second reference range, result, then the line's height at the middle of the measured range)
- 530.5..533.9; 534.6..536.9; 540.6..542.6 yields -0.05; 21.2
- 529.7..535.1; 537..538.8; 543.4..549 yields -0.01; 21.2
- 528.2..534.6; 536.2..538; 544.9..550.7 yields 0.06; 21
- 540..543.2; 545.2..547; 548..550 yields -0.06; 20.7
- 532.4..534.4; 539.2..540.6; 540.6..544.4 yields -0.01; 20.8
